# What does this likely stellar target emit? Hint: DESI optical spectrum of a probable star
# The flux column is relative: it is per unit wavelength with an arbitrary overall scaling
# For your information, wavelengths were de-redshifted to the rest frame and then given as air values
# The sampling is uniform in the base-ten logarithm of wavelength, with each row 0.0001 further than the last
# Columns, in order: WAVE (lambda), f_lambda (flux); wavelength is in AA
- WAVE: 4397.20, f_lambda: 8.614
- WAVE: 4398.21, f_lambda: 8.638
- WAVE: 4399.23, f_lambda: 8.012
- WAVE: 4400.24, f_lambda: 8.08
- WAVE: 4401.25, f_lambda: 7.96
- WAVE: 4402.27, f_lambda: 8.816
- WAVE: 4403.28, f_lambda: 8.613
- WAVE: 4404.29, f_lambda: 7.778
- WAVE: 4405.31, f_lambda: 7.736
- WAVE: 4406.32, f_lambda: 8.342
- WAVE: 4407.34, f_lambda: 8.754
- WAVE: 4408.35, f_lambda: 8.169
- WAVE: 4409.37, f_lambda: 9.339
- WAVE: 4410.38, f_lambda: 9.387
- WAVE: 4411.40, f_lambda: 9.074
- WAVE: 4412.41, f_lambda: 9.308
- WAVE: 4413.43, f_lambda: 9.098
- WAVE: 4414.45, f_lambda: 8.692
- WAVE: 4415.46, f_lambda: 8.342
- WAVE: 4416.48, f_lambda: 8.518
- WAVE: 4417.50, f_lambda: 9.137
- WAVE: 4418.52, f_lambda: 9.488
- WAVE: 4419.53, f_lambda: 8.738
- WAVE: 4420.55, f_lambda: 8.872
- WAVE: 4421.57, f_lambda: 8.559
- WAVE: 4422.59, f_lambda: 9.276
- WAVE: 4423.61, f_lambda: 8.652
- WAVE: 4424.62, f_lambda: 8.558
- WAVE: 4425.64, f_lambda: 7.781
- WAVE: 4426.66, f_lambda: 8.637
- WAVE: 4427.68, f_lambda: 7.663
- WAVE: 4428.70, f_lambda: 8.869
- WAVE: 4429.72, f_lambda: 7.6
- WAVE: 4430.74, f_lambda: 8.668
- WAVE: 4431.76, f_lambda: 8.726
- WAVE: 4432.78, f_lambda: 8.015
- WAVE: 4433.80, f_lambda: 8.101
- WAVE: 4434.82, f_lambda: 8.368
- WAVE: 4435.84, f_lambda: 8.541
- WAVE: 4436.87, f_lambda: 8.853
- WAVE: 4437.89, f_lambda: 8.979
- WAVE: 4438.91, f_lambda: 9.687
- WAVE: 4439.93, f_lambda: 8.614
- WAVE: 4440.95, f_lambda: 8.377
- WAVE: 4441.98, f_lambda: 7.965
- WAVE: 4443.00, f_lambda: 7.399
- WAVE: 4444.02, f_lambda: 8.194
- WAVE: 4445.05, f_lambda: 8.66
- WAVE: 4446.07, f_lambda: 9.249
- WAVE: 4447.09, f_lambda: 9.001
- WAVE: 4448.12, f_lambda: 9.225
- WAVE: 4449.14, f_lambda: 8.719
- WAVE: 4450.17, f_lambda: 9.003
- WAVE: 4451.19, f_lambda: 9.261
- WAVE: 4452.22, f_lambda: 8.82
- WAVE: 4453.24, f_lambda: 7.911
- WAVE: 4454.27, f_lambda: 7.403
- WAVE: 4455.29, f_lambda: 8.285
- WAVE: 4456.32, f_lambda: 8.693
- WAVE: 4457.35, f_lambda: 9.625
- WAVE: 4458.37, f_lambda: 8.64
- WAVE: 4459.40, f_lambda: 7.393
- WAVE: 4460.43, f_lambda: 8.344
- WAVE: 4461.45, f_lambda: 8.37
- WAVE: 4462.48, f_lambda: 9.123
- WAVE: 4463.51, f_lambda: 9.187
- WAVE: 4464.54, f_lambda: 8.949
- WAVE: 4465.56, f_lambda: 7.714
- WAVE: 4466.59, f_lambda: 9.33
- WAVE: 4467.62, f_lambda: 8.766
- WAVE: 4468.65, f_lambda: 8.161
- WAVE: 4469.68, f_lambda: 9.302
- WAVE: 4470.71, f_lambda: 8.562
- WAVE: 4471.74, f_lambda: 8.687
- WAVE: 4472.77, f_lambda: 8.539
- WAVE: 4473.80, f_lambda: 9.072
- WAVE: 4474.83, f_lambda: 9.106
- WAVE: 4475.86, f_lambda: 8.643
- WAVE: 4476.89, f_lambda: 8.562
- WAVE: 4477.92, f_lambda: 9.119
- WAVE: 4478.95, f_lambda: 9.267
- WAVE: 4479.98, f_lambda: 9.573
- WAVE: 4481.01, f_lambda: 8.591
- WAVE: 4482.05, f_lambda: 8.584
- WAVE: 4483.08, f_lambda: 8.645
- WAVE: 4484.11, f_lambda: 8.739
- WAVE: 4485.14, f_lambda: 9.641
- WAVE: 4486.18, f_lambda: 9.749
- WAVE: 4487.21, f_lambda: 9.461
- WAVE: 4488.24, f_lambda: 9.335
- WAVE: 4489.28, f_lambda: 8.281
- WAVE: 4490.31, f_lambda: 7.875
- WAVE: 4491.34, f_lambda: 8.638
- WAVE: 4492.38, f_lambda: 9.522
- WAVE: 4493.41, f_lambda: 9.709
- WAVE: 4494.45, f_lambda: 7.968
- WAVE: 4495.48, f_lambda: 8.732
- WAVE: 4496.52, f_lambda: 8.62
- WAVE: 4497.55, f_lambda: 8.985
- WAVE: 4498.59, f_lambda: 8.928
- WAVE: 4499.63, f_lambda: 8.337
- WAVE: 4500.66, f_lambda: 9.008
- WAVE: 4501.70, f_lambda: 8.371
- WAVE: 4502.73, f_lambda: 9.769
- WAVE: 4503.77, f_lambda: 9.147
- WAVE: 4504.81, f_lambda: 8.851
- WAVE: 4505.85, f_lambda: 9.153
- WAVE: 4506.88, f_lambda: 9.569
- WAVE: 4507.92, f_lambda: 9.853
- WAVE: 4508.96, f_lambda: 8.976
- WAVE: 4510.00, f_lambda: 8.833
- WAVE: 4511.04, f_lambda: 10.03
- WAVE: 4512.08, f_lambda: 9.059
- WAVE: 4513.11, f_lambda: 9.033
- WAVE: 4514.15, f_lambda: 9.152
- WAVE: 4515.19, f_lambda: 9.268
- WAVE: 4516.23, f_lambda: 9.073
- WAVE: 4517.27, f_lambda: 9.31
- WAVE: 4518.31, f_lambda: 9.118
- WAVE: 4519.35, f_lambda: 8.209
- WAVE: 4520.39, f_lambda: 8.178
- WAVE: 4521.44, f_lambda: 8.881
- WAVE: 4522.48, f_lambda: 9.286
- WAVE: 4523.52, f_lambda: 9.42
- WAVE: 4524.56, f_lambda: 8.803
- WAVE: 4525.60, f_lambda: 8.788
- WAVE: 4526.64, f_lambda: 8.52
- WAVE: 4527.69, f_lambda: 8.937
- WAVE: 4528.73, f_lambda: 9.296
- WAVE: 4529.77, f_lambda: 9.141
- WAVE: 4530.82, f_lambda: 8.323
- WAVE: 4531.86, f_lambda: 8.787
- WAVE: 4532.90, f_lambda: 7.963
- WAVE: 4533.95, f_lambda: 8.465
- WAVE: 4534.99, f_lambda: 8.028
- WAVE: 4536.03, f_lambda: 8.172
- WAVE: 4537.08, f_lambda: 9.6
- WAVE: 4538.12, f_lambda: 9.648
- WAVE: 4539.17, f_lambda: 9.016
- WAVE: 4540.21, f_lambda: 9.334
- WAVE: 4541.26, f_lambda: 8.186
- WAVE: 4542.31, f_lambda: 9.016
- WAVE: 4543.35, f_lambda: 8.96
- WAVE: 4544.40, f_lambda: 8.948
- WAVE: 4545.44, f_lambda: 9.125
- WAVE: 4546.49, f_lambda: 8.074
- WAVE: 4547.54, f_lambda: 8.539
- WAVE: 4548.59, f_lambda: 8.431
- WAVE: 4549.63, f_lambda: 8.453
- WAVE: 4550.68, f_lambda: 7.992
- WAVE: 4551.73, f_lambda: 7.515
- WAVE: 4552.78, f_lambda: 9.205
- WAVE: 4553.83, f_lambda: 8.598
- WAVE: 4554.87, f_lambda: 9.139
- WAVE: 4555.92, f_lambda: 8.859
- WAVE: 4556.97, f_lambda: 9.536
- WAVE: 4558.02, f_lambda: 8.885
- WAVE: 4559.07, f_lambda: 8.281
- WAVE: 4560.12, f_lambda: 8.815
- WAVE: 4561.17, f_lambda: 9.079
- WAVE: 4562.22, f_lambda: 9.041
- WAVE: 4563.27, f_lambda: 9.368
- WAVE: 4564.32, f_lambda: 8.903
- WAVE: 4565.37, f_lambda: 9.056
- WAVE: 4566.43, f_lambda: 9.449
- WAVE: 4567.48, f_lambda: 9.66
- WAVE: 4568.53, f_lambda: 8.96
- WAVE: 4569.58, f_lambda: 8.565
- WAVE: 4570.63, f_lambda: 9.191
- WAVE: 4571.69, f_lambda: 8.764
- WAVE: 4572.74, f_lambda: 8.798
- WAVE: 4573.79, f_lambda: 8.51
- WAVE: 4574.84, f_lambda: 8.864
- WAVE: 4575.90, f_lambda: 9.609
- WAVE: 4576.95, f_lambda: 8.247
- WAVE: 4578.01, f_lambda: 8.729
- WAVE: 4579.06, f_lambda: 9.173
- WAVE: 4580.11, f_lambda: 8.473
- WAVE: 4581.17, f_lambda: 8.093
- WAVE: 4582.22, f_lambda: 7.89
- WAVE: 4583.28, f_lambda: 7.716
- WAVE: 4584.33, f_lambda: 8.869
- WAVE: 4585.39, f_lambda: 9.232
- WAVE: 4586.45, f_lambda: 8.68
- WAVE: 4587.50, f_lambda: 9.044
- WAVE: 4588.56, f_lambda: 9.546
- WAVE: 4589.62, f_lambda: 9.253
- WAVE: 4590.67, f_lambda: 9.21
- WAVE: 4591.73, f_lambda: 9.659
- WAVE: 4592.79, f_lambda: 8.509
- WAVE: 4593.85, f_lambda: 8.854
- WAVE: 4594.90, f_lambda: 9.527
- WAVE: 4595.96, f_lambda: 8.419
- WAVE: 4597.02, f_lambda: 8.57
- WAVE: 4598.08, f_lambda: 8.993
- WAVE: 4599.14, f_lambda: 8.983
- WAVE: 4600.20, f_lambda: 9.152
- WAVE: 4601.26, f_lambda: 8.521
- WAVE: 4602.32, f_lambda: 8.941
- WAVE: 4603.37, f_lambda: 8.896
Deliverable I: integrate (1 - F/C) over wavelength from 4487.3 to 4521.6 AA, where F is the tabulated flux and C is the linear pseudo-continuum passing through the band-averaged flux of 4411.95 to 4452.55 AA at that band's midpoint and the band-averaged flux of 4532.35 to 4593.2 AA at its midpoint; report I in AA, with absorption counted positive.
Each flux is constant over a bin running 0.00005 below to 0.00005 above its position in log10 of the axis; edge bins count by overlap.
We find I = -0.90 AA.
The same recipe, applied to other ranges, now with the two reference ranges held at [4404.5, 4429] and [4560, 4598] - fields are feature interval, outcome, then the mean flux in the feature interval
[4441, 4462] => 0.56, 8.5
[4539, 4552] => 0.39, 8.59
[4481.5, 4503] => -0.24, 8.89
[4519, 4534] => 0.14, 8.74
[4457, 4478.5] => 0.10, 8.72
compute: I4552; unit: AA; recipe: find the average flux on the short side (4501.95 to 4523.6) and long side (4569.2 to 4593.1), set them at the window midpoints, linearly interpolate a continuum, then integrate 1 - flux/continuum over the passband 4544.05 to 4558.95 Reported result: 0.5 AA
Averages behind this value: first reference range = 9.14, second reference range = 8.81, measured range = 8.65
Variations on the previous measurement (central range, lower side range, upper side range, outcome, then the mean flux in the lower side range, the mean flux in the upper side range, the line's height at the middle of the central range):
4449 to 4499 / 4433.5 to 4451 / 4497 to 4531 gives 0.25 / 8.66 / 9.02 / 8.82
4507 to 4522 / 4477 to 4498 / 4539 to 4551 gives -0.45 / 8.95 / 8.68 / 8.82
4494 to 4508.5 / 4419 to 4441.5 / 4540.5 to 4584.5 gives -0.49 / 8.55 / 8.75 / 8.66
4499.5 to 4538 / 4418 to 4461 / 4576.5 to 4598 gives -1.19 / 8.56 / 8.79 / 8.68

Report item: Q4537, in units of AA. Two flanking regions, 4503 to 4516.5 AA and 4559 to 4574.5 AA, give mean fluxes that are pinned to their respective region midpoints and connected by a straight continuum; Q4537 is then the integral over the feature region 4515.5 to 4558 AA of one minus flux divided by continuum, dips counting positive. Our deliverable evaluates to 1.60 AA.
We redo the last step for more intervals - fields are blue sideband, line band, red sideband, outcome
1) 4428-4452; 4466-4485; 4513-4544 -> -0.33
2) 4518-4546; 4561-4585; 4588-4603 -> 0.31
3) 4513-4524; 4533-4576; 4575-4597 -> 0.35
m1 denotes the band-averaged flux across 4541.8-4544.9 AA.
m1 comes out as 8.98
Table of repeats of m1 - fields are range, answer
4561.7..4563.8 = 9.21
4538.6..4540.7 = 9.18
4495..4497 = 8.66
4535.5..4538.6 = 9.14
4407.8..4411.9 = 8.99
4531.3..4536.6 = 8.3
